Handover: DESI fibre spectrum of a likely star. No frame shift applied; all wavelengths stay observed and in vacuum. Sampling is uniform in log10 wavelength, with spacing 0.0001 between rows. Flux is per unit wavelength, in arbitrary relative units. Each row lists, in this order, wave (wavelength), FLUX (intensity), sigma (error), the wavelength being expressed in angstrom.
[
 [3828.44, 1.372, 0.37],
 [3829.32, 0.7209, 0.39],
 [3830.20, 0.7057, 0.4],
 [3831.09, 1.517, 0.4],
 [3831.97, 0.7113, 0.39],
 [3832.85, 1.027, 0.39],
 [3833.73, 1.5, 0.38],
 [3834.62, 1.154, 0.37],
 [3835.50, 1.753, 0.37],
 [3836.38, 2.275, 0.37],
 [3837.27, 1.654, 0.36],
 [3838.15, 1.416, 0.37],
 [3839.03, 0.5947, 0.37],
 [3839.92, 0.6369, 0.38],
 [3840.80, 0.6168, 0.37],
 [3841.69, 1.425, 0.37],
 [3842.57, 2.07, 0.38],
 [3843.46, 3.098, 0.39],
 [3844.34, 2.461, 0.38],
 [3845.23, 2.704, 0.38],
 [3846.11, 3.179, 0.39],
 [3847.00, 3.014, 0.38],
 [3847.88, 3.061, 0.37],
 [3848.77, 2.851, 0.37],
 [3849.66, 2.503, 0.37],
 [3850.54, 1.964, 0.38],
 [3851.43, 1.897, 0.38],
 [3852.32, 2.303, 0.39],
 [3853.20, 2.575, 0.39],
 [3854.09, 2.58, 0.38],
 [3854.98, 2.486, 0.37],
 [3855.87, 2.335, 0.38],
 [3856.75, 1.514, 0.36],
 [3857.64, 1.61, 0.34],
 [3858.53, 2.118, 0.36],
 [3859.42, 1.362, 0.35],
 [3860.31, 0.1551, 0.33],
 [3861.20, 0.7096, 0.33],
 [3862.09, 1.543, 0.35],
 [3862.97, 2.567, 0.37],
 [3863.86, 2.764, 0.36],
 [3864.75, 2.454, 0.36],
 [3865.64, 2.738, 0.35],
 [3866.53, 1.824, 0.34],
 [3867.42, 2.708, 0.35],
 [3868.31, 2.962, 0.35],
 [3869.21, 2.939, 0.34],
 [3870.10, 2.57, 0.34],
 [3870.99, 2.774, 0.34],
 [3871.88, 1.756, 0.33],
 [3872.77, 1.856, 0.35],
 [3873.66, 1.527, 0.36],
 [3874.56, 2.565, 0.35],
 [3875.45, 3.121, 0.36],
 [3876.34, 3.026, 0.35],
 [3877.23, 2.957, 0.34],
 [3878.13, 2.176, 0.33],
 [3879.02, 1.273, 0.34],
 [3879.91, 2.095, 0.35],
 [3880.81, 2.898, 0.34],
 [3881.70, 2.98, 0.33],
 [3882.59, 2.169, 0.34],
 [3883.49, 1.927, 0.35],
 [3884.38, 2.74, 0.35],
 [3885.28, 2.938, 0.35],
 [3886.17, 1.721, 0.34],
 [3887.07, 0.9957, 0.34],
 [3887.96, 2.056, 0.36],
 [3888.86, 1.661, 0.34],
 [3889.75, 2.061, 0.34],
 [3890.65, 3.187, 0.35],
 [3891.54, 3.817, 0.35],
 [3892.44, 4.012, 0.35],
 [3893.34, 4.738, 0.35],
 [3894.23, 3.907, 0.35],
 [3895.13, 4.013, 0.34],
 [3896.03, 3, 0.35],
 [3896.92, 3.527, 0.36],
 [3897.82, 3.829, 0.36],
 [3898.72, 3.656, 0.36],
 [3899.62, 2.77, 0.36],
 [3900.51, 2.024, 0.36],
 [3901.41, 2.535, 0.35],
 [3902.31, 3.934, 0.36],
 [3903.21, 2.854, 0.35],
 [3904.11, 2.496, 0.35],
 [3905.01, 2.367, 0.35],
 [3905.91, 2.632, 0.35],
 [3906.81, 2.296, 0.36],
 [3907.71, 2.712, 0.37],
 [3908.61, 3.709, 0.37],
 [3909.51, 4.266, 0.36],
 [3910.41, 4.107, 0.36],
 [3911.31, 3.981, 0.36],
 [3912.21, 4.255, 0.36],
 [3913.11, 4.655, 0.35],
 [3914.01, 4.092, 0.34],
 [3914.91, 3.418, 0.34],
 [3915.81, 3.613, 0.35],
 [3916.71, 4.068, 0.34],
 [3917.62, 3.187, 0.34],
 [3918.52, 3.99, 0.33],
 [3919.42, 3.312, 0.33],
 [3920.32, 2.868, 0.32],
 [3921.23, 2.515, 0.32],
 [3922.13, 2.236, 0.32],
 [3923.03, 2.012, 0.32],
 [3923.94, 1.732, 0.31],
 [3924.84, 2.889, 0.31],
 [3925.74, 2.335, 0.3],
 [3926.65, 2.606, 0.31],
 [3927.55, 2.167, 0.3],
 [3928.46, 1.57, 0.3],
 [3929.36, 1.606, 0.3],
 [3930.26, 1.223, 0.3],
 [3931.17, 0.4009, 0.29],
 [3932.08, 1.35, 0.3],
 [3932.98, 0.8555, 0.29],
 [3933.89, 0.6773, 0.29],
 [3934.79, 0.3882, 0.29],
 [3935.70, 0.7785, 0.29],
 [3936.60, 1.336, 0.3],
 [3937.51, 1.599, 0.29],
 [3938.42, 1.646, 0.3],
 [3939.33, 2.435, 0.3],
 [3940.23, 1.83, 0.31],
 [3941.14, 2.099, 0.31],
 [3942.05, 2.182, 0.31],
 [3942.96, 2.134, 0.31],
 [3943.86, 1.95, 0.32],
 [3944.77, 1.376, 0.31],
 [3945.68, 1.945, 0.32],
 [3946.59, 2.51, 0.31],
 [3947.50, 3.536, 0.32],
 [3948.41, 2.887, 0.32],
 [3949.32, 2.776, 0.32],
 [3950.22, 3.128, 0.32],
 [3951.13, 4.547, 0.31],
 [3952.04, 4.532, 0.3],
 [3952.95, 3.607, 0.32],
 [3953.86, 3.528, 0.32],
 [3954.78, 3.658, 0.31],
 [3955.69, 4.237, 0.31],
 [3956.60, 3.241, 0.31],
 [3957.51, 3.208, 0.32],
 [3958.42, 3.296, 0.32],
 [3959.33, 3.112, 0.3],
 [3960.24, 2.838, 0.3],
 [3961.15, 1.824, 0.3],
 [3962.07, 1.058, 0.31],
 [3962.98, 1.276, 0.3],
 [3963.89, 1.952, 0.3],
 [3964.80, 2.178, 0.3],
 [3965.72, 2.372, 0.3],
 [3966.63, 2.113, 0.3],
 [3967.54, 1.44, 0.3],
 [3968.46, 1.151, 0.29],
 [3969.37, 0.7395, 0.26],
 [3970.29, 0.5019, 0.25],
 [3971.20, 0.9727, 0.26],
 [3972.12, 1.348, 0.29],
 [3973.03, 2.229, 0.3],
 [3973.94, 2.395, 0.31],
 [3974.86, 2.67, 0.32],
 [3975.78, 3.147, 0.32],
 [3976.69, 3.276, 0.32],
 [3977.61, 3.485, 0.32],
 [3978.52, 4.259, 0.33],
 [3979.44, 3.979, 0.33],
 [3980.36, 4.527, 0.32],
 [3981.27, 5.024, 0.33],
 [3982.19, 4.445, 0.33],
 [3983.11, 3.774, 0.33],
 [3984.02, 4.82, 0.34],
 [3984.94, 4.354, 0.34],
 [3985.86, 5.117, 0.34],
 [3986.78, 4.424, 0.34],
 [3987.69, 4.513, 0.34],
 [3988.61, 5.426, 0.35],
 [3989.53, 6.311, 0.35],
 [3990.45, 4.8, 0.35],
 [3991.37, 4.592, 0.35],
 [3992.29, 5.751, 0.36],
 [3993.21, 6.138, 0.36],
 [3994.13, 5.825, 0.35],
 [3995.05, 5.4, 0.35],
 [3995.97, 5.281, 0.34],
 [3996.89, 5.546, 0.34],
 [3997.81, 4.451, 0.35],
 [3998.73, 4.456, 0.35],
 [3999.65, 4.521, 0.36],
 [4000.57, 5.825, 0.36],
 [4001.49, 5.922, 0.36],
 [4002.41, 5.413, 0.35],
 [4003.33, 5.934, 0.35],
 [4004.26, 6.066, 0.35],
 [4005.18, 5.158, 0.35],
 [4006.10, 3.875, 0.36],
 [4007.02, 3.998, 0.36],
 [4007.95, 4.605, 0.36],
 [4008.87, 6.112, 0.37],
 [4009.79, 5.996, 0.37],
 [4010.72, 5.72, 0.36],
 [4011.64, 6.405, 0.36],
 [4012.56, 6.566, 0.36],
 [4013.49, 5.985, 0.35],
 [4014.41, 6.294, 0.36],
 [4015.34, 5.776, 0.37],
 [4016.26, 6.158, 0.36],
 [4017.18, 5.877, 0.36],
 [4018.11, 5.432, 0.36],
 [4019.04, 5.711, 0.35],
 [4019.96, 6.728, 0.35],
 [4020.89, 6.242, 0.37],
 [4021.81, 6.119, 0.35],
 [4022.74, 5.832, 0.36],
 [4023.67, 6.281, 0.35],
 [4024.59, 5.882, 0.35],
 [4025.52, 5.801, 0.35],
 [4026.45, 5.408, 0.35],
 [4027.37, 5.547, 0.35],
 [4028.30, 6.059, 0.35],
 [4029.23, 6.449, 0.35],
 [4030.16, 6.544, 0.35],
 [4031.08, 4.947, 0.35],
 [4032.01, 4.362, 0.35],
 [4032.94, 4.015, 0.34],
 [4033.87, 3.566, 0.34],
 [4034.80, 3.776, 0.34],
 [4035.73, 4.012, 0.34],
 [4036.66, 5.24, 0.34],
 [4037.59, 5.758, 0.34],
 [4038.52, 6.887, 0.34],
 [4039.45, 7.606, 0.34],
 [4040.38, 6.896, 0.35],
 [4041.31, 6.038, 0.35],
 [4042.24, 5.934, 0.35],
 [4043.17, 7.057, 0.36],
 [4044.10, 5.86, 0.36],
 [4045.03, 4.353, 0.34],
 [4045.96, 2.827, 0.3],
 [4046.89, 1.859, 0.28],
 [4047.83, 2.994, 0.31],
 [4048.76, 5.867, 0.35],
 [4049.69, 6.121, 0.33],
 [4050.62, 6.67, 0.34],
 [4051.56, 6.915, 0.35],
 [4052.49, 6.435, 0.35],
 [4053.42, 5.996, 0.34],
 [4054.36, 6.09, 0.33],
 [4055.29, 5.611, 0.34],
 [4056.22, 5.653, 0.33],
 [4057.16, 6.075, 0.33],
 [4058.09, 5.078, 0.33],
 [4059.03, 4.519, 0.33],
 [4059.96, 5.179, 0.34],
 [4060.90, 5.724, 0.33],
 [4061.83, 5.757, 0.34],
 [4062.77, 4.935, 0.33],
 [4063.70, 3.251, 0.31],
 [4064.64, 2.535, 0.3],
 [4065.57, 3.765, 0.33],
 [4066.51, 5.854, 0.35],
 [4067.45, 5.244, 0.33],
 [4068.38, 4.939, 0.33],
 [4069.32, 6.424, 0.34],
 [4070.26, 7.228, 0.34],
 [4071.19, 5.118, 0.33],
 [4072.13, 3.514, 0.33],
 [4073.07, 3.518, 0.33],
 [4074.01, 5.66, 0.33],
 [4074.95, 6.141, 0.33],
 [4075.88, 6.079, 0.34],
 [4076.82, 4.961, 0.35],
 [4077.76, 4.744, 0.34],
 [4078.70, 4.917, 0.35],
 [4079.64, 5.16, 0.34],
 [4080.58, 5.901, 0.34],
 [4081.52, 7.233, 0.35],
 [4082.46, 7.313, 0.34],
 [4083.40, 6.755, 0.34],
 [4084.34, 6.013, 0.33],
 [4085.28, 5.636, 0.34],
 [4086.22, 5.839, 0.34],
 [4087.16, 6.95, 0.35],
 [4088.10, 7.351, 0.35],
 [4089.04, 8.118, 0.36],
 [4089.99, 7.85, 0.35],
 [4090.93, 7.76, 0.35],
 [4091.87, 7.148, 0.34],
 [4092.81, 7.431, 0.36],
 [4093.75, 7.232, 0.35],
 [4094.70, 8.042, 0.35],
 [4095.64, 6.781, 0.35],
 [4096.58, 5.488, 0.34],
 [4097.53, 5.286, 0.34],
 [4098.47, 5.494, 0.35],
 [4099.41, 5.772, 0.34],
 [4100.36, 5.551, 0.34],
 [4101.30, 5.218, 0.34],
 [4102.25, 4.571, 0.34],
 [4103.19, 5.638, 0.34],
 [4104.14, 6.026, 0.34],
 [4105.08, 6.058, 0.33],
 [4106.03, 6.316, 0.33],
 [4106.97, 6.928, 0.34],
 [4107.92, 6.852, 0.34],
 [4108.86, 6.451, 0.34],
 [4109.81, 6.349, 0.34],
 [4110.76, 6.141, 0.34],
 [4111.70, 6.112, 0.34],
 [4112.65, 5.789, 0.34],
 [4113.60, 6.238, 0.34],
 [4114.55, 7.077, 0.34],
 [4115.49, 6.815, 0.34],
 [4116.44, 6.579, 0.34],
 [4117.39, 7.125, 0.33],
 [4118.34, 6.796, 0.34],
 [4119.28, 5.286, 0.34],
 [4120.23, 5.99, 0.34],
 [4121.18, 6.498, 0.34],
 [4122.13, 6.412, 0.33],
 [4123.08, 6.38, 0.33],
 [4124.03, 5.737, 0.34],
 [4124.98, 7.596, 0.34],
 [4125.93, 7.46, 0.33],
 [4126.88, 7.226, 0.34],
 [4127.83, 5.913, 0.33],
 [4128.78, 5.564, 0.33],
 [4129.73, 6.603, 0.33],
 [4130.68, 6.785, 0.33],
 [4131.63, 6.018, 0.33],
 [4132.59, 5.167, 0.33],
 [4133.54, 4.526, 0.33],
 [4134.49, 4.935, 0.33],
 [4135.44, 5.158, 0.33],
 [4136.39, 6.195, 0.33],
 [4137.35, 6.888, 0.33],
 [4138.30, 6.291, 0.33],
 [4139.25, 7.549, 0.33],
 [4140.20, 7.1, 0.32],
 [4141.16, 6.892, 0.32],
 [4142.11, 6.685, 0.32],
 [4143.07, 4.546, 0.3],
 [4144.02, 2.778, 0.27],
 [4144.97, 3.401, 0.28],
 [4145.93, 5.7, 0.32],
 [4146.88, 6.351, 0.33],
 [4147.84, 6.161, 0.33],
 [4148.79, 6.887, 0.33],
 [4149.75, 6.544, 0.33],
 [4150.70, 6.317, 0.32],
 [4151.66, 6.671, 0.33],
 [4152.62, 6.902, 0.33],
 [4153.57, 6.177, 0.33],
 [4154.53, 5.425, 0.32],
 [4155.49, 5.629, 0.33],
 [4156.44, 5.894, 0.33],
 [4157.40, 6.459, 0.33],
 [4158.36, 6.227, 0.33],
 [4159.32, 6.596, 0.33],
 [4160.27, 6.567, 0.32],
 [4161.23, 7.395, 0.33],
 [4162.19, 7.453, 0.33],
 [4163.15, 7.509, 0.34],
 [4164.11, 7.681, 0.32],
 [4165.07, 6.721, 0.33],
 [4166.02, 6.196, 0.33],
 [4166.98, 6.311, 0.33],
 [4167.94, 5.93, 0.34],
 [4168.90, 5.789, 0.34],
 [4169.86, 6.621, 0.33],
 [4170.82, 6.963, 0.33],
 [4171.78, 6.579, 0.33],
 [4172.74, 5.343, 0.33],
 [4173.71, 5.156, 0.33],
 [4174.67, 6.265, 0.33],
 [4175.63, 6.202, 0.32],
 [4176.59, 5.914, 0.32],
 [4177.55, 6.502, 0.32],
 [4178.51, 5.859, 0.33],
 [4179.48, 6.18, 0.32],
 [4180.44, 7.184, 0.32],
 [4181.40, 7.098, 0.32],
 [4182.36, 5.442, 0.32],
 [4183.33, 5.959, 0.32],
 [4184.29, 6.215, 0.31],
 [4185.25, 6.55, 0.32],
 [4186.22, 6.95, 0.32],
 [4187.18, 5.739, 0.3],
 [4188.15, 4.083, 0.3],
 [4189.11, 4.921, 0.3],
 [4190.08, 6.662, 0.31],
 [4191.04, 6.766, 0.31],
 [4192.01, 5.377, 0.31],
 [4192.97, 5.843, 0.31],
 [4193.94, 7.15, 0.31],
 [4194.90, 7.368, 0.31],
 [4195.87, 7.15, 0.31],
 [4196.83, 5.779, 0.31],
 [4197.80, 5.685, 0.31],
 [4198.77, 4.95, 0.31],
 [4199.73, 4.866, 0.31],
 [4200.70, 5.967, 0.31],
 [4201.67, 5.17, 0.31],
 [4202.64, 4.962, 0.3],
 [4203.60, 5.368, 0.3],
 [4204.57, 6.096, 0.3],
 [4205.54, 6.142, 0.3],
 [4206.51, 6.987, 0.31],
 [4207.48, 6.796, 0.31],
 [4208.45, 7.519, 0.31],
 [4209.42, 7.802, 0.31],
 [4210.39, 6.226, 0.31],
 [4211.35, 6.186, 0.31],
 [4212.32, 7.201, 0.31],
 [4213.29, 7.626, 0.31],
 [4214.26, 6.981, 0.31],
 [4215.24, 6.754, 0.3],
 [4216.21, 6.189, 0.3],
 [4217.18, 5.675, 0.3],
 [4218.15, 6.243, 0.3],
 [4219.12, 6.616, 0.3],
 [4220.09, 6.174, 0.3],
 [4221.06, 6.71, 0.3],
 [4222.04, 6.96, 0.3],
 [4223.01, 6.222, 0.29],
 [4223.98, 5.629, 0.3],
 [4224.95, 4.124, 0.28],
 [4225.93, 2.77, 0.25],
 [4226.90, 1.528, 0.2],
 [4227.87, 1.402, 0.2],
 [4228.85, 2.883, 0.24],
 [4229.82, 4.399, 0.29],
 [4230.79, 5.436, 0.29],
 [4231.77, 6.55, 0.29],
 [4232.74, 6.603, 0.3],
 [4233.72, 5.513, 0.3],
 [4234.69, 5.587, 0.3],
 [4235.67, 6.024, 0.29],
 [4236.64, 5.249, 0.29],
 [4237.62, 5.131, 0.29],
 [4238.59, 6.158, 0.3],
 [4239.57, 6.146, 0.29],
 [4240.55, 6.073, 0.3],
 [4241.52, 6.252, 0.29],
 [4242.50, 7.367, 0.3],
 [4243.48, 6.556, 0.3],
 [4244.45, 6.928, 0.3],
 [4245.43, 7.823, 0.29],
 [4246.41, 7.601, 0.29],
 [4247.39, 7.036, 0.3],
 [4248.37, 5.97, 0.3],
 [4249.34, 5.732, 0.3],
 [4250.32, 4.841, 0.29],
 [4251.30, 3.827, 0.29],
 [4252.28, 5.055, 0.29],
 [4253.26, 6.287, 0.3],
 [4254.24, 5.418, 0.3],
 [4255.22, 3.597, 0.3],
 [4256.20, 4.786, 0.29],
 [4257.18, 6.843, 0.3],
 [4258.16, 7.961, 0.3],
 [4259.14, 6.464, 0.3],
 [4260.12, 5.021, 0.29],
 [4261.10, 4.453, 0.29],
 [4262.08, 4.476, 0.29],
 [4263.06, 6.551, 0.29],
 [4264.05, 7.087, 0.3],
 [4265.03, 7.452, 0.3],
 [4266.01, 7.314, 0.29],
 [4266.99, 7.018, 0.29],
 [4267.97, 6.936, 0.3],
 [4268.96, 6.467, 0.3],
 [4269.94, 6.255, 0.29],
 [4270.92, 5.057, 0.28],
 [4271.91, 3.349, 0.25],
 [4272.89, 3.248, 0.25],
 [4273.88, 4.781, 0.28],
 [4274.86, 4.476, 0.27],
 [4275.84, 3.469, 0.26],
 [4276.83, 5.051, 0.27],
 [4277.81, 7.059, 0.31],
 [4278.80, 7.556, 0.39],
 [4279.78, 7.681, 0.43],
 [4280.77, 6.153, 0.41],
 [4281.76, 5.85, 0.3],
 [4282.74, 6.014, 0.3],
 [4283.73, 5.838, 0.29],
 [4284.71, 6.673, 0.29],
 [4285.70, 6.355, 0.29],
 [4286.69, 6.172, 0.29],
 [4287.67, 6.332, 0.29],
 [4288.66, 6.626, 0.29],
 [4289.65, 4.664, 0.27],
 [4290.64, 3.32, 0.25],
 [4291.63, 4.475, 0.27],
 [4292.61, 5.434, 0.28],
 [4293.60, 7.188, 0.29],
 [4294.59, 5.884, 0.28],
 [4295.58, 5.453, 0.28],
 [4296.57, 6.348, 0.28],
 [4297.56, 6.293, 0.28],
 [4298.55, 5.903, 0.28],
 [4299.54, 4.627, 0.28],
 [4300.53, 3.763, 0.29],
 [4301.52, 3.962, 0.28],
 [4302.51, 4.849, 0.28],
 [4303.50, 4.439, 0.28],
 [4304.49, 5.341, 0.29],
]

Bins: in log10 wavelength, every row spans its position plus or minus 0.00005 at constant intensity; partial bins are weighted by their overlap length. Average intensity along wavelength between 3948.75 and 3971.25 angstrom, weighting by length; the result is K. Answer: 2.56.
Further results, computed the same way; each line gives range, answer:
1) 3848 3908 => 2.51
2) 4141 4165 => 6.19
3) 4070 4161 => 6.16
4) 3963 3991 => 3.23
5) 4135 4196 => 6.23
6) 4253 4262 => 5.58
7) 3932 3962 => 2.45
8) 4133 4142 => 6.19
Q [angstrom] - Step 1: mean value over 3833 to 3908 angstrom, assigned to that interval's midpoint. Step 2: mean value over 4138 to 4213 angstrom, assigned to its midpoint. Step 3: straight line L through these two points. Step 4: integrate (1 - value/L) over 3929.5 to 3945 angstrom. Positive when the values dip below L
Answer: 8.6 angstrom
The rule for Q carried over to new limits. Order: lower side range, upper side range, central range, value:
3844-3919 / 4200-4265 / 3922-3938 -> 8.2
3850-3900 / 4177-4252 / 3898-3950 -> 7.3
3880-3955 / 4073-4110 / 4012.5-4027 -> -3.7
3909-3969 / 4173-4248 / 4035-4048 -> -4.8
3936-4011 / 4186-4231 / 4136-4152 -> -2.7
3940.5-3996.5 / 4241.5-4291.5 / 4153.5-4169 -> -4.7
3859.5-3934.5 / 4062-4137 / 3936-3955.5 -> 4.7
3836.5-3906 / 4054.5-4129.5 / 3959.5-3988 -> 8.9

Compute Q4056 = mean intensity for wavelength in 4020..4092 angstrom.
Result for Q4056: 5.61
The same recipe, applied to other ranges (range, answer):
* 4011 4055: 5.64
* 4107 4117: 6.46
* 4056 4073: 5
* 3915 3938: 2.07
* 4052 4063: 5.6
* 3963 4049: 4.73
